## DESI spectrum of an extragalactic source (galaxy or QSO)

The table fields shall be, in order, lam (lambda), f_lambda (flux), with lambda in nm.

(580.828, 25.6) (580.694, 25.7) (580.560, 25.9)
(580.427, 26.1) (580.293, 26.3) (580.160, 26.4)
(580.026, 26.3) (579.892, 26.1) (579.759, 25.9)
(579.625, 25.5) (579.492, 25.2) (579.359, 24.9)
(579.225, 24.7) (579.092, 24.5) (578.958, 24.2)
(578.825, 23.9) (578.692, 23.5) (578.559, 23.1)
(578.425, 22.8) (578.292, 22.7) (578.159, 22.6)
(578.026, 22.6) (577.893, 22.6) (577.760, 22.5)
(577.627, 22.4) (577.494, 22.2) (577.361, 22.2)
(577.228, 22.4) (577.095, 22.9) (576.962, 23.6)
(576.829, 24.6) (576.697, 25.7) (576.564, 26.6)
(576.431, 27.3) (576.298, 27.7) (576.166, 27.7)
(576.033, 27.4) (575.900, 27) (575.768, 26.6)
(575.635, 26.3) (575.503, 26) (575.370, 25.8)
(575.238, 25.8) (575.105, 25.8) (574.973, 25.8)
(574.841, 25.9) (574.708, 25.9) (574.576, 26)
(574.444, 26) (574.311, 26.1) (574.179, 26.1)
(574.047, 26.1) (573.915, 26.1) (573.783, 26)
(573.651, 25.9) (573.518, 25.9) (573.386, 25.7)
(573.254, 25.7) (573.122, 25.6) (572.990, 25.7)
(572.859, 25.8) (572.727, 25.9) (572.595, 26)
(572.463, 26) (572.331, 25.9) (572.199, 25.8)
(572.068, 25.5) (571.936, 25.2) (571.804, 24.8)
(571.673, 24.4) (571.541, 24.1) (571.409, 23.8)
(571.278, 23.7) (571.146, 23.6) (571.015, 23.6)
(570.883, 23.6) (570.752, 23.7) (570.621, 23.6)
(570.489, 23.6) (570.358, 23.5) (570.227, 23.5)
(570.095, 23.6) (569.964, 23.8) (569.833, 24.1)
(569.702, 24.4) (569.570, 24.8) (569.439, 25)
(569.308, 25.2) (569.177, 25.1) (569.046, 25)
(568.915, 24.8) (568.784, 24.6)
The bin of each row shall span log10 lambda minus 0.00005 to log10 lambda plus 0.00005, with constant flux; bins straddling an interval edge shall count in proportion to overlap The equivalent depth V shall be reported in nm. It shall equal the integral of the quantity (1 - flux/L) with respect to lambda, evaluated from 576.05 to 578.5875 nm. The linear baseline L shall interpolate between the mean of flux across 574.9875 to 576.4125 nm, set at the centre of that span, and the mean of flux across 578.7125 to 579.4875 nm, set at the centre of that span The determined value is 0.16 nm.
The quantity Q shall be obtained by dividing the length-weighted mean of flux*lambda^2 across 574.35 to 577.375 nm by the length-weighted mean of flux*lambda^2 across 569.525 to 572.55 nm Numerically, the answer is 1.08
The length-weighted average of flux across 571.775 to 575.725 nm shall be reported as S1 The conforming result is 25.8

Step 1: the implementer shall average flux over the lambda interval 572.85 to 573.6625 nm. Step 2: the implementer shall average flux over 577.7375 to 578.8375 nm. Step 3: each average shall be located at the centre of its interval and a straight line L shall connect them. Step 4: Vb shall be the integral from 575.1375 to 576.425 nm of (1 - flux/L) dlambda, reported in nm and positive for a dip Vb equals -0.127 nm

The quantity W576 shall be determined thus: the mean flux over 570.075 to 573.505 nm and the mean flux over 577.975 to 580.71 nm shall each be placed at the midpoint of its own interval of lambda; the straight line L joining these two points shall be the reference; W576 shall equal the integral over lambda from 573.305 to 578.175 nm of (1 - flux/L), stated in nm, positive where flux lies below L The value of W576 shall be -0.11 nm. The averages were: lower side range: 24.7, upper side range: 24.7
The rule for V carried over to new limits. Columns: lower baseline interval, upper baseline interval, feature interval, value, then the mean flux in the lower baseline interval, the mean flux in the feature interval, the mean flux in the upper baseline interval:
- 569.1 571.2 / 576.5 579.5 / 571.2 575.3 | -0.30 nm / 24.1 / 25.6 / 23.5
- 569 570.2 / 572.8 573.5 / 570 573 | 0.08 nm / 24.5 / 24.5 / 25.7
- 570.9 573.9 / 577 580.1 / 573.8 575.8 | -0.11 nm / 25.2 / 26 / 23.7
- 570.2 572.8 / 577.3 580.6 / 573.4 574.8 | -0.09 nm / 24.5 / 26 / 24.2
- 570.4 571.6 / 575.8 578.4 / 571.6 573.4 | -0.13 nm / 23.7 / 25.6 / 24.4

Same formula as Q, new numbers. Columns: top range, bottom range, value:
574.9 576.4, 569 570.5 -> 1.12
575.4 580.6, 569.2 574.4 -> 1.02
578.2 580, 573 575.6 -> 0.96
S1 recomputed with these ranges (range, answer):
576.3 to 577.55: 24.4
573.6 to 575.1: 26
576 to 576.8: 26.9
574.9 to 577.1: 26.1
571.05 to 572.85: 25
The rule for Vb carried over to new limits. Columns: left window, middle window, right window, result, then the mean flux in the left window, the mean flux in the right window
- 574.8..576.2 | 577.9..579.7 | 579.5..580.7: 0.16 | 26.4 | 26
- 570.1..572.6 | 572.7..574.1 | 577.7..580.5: -0.09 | 24.4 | 24.4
